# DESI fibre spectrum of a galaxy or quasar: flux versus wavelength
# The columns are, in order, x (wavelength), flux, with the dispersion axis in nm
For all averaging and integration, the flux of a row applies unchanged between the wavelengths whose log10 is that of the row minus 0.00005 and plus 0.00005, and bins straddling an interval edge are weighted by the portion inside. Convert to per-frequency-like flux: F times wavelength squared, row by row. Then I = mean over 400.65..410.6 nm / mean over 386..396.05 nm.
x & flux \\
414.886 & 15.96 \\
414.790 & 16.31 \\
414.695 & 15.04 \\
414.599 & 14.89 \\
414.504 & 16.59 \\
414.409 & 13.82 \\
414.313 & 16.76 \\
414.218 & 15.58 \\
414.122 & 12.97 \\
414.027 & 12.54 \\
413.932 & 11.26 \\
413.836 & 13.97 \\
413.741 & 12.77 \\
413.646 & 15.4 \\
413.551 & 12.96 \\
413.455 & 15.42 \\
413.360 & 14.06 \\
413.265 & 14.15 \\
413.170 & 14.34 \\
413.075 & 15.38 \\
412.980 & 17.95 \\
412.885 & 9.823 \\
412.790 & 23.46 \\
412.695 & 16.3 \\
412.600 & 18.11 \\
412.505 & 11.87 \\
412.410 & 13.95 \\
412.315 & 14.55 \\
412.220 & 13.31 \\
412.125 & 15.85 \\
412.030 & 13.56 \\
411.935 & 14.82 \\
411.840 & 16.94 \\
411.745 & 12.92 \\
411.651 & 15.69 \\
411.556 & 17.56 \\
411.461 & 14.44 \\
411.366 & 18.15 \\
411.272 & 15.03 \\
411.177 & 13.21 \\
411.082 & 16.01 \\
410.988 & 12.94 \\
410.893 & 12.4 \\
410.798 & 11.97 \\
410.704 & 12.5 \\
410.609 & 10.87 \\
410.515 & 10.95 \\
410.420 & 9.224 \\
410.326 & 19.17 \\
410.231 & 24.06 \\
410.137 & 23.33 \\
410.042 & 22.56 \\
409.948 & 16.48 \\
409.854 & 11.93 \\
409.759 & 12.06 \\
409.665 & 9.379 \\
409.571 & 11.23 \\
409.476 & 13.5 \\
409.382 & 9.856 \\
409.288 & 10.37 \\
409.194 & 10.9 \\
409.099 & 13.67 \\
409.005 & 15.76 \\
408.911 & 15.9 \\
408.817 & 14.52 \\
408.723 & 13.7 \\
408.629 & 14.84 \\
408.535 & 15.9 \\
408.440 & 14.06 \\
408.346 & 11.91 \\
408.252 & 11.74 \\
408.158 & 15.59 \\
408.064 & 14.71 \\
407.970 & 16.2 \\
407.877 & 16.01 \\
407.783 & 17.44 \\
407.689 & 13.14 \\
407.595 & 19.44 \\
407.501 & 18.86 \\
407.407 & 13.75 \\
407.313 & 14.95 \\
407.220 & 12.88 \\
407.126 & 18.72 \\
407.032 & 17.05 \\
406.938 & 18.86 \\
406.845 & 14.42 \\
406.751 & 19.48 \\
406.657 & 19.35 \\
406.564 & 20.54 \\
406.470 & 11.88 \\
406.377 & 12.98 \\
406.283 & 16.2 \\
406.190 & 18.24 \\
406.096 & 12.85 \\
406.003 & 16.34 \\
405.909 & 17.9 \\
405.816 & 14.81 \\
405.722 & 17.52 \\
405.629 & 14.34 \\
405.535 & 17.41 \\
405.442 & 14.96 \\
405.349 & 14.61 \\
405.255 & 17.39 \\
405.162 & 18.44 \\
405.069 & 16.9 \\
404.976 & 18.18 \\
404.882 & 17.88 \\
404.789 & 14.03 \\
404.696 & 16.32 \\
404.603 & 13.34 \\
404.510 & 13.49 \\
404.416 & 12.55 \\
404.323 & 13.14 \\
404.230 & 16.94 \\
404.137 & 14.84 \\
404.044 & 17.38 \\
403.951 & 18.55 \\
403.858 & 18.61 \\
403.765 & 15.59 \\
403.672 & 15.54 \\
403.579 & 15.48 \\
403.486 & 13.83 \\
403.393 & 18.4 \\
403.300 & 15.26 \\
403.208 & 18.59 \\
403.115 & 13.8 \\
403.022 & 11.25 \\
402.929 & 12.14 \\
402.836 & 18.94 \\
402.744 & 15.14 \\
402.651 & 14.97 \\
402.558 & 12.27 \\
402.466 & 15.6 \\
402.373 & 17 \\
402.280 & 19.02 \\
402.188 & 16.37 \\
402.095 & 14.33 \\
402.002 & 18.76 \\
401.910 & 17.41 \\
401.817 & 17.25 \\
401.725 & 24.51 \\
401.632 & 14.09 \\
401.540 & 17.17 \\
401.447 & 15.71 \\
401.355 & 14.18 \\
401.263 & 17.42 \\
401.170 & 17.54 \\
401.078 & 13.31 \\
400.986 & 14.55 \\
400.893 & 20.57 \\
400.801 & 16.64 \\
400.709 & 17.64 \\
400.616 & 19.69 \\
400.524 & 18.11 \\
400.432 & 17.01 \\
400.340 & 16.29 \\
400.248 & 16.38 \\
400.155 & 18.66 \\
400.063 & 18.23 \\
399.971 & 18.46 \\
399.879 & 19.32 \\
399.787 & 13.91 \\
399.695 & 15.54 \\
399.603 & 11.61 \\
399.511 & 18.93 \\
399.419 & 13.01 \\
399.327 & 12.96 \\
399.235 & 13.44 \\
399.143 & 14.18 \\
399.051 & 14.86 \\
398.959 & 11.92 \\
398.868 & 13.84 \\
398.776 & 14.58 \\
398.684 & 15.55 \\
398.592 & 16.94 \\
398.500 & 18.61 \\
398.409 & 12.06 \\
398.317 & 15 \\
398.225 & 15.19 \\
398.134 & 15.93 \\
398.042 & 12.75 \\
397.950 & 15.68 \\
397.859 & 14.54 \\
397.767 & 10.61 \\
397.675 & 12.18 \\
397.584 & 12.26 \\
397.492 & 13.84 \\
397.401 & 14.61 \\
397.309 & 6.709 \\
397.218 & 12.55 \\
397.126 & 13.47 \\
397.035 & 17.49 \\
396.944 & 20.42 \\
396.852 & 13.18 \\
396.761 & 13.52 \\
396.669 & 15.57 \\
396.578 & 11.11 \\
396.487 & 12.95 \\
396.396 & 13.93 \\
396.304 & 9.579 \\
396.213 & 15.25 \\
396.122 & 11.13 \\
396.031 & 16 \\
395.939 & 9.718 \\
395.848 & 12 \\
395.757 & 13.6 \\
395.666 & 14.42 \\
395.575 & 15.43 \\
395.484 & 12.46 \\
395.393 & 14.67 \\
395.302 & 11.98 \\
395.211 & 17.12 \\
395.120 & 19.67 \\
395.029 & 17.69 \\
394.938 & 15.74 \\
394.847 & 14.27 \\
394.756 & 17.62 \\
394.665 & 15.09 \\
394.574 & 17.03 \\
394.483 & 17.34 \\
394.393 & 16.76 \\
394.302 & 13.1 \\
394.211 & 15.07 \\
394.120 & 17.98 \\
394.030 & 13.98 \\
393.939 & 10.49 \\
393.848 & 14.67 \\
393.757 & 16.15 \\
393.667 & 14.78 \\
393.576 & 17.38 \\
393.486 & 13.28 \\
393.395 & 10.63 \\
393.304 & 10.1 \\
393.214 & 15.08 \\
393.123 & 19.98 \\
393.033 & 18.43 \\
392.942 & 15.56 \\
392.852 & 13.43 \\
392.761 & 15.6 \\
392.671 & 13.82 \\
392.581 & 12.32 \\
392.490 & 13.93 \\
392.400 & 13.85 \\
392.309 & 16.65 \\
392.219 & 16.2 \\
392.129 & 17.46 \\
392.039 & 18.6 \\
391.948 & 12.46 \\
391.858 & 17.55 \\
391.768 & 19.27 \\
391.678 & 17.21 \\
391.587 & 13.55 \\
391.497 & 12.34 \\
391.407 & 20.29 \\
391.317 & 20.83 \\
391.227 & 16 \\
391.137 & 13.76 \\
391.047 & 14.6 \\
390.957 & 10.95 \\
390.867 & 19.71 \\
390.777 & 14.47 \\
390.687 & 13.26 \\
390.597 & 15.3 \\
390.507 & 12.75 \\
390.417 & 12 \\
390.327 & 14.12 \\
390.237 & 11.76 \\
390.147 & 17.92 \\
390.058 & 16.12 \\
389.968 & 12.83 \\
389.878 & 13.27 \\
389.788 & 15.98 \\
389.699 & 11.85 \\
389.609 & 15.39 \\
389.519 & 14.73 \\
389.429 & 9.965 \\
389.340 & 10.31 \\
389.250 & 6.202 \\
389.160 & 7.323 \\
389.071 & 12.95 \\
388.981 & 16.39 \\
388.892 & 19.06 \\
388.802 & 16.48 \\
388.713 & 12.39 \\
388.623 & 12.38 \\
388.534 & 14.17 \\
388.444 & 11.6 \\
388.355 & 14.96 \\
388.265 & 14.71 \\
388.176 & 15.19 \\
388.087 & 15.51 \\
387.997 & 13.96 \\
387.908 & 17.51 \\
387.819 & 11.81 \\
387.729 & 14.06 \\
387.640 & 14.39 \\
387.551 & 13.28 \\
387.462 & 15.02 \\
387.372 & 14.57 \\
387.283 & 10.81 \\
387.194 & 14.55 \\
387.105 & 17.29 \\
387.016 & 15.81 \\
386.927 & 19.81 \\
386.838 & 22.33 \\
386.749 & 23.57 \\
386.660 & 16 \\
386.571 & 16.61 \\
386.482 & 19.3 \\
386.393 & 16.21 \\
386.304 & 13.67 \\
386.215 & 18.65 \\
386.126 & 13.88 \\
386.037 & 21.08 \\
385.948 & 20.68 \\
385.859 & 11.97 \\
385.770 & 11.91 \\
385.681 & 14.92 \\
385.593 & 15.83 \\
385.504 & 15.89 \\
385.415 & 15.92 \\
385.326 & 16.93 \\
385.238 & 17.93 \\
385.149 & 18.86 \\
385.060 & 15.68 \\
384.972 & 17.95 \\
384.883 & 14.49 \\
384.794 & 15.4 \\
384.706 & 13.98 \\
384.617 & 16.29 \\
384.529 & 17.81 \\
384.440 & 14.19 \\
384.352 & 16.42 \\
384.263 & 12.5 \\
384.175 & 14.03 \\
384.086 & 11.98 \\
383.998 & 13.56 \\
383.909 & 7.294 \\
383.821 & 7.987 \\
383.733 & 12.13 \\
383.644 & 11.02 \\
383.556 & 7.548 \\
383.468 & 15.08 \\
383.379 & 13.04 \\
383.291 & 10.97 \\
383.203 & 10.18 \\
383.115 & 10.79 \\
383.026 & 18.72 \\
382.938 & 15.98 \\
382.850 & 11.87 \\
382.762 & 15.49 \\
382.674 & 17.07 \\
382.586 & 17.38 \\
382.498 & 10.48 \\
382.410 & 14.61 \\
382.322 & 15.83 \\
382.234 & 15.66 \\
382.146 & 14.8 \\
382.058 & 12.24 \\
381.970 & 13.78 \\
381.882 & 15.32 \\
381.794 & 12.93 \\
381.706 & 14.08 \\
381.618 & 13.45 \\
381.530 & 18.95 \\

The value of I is 1.1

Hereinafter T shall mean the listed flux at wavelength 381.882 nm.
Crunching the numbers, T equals 15.32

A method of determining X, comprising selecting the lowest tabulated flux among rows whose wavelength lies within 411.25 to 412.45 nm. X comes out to 12.92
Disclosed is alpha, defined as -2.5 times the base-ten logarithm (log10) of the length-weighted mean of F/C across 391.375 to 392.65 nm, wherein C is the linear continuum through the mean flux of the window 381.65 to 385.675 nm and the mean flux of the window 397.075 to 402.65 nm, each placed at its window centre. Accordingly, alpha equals -0.06 mag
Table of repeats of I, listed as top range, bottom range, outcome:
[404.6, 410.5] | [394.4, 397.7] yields 1.15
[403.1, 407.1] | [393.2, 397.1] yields 1.17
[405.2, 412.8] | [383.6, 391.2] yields 1.15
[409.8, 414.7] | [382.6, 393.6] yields 1.14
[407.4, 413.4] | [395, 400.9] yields 1.06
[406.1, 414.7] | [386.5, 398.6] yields 1.11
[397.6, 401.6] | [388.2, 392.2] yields 1.13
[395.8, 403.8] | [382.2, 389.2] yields 1.10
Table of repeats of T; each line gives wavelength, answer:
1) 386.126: 13.88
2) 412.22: 13.31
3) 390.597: 15.3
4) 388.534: 14.17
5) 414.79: 16.31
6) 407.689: 13.14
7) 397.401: 14.61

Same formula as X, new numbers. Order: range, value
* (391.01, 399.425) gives 6.709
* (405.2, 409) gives 11.74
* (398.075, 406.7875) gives 11.25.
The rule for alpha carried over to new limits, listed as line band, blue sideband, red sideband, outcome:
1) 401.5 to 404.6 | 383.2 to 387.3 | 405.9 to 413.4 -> -0.06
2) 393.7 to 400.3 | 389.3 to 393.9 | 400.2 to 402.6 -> 0.10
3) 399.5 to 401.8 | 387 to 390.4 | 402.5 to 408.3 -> -0.12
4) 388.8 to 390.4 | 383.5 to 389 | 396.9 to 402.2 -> 0.14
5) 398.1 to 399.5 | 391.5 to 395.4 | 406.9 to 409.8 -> 0.03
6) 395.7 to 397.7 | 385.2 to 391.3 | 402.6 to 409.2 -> 0.15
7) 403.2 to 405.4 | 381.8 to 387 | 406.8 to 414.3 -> -0.08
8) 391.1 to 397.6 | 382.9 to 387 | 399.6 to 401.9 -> 0.10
